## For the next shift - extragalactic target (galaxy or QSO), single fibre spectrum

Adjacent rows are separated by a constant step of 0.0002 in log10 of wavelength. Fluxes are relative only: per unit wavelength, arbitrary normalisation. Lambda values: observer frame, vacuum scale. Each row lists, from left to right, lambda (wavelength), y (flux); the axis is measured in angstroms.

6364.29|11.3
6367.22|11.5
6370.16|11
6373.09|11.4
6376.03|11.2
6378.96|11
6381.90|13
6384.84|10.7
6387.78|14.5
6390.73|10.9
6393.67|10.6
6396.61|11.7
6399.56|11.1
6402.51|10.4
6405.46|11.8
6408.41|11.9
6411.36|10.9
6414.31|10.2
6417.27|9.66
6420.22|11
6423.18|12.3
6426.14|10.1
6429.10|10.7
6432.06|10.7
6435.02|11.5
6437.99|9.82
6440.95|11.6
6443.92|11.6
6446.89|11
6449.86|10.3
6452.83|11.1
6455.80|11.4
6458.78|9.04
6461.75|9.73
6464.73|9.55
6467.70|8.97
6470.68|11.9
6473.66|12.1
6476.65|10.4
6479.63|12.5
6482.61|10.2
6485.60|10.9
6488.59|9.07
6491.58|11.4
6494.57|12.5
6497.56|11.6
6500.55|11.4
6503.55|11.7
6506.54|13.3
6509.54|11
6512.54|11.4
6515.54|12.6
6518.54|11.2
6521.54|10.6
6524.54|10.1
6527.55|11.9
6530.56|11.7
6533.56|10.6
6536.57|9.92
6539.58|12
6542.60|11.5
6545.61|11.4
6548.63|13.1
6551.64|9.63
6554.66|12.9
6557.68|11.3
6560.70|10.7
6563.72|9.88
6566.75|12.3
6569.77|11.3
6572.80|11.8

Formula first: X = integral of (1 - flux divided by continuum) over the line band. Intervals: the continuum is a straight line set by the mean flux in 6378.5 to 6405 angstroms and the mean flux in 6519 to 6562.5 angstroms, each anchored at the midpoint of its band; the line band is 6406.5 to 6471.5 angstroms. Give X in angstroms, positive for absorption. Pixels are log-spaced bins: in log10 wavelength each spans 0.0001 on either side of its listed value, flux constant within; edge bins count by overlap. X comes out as 4.5 angstroms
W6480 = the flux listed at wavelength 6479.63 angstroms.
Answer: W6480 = 12.5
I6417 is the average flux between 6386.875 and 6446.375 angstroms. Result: 11.1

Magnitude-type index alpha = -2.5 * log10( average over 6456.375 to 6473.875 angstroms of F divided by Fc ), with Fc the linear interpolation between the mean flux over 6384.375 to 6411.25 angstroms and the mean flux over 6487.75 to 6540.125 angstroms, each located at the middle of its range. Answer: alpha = 0.13 mag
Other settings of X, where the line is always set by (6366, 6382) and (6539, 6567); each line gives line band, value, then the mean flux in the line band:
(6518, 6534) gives 0.5 angstroms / 11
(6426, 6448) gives 0.9 angstroms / 10.9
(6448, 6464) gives 1.6 angstroms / 10.3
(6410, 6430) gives 1.2 angstroms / 10.7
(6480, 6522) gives 0.0 angstroms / 11.4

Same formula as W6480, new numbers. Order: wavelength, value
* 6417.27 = 9.66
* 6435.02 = 11.5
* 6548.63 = 13.1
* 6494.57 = 12.5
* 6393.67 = 10.6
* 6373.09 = 11.4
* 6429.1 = 10.7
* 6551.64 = 9.63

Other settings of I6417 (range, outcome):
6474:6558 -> 11.4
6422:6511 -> 11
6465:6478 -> 10.7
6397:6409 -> 11.3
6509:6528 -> 11.2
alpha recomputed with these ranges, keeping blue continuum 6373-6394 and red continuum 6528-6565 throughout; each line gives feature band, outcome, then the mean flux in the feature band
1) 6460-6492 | 0.09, 10.6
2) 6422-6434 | 0.06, 10.9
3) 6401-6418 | 0.08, 10.9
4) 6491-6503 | -0.03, 11.7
